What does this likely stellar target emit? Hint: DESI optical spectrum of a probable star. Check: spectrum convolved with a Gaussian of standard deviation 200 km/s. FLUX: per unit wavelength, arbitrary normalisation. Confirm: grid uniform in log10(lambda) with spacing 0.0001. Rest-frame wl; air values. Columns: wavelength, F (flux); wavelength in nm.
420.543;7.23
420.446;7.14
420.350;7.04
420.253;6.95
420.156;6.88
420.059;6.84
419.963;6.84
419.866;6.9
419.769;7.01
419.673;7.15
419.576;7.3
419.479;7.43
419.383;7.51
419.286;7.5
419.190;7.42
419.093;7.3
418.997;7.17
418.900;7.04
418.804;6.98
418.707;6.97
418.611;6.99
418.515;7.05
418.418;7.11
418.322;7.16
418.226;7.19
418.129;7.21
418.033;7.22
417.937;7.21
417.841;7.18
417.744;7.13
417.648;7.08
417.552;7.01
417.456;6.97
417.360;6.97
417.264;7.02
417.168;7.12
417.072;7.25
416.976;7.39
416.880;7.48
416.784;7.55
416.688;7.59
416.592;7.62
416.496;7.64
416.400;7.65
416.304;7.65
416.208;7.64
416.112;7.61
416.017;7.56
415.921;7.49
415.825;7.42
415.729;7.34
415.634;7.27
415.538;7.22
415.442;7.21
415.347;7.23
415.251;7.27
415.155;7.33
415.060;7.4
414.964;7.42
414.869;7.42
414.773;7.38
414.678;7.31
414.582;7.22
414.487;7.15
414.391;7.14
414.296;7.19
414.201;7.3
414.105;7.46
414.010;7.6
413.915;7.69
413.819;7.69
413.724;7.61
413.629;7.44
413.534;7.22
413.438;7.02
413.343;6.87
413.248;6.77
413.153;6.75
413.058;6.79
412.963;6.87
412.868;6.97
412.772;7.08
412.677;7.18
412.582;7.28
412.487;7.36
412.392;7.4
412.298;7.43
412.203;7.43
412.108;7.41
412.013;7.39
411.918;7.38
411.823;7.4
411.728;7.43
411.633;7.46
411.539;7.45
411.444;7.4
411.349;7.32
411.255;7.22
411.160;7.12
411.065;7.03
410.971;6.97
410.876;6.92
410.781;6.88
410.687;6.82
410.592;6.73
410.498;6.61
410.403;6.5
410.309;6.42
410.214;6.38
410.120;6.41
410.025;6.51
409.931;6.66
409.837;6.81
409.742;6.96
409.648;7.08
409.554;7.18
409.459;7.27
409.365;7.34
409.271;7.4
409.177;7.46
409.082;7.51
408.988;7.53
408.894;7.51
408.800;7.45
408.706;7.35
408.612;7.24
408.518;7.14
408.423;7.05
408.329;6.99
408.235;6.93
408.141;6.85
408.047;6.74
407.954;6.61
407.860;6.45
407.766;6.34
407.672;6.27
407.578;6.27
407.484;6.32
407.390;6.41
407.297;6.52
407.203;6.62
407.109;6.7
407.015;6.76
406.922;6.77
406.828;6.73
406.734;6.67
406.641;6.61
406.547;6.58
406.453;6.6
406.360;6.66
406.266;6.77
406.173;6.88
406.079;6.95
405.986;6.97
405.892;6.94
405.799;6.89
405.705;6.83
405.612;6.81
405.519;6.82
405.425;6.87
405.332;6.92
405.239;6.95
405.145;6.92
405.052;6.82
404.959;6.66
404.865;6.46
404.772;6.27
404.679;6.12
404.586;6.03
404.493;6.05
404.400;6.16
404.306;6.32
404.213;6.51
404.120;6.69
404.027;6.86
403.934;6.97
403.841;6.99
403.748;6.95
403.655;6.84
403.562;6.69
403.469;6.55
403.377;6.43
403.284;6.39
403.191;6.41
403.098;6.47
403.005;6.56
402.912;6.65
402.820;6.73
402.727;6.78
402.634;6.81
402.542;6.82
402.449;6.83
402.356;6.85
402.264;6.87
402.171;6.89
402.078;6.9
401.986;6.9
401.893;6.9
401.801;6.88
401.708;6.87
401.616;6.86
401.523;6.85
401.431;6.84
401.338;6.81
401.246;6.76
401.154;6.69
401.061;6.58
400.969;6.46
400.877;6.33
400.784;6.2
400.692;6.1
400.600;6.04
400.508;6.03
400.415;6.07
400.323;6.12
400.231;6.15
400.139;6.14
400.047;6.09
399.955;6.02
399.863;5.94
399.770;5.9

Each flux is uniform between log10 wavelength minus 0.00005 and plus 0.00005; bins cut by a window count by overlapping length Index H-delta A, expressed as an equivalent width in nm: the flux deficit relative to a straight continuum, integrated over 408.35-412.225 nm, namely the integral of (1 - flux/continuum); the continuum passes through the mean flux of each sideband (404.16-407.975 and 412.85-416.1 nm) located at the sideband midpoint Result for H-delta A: -0.09 nm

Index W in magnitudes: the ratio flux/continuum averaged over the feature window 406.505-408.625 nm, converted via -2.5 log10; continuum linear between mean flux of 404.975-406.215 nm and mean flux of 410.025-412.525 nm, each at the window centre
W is 0.05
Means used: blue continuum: 6.88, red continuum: 7.08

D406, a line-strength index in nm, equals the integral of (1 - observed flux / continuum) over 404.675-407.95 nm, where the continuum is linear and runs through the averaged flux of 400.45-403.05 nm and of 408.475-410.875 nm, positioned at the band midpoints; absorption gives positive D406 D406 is 0.09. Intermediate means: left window 6.67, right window 7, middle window 6.67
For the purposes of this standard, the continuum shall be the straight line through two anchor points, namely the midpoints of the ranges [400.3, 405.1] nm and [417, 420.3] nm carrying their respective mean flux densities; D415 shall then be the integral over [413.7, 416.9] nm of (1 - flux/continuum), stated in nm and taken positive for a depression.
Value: -0.19 nm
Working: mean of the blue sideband 6.59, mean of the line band 7.43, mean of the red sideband 7.12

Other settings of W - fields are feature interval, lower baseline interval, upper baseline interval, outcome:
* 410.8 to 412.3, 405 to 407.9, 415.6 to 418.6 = -0.04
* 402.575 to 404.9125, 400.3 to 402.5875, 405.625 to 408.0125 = 0.01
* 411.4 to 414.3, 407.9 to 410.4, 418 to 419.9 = -0.03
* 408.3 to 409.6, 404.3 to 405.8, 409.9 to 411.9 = -0.08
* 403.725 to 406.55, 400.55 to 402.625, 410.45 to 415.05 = 0.03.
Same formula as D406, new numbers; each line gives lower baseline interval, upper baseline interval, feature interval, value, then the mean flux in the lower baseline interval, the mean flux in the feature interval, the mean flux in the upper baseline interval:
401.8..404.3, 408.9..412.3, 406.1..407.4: 0.044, 6.74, 6.68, 7.09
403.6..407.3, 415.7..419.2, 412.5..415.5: -0.054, 6.69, 7.23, 7.28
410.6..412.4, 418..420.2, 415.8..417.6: -0.058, 7.24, 7.4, 7.14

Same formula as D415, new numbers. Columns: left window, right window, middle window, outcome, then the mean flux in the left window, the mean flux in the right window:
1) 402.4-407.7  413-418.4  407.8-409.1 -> -0.04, 6.65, 7.3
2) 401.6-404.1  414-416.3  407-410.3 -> 0.08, 6.76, 7.36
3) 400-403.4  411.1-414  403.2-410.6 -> 0.15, 6.57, 7.26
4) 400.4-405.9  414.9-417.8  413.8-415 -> -0.02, 6.64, 7.35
